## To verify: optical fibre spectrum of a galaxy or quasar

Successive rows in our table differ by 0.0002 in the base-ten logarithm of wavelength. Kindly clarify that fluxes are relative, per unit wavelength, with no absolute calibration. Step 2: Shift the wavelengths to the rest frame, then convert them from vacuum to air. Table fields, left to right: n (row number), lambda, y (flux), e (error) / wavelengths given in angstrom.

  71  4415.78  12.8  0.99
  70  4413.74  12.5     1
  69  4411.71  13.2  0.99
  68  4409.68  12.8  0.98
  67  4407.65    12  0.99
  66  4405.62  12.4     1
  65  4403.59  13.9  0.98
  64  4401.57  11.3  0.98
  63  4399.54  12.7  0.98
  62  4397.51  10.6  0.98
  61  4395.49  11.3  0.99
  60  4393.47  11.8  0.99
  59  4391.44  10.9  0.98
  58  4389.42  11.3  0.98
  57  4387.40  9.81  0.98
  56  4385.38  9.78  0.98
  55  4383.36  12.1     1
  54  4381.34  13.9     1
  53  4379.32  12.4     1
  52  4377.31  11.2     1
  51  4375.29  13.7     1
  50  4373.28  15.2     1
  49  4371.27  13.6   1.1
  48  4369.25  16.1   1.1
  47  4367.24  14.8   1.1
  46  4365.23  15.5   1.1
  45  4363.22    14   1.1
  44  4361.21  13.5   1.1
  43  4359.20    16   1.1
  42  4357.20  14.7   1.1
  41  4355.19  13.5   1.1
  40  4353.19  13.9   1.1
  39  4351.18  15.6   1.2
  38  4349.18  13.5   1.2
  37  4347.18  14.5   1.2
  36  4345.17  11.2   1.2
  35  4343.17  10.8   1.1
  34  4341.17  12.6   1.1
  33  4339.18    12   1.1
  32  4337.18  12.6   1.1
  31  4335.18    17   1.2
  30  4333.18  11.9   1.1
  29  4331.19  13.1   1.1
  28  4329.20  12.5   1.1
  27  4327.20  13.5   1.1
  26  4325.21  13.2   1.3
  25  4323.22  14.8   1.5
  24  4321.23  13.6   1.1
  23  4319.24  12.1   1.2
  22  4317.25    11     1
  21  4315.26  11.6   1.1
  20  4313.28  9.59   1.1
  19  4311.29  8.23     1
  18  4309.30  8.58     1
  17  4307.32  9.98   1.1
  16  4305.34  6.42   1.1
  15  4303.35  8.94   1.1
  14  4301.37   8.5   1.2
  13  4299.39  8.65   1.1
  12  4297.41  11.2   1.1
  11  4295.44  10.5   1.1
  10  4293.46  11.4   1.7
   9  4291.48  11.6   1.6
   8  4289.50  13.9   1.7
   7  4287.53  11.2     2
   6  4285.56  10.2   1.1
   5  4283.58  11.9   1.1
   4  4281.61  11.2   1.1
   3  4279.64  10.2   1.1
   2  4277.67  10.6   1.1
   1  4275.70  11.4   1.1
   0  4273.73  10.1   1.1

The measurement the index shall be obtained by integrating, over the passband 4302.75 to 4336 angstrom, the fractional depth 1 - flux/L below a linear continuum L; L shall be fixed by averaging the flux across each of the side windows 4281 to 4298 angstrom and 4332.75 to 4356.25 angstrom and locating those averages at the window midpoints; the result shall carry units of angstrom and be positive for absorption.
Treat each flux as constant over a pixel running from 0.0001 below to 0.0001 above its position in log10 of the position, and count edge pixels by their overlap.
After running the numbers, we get 2.6 angstrom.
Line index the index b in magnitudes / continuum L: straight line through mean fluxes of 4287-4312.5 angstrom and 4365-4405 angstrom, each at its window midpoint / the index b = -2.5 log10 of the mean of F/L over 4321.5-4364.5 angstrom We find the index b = -0.20 mag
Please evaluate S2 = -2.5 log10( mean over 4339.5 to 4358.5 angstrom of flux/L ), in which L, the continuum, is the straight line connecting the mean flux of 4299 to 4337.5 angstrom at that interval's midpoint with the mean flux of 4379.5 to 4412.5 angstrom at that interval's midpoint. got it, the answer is -0.16 mag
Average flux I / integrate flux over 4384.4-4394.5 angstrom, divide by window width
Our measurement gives 10.7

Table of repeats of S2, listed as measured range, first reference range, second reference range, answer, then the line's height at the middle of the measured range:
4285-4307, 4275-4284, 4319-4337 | 0.16 mag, 11.9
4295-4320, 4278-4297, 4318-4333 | 0.27 mag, 12.3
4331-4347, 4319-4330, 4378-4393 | 0.02 mag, 12.9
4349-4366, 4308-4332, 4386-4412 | -0.23 mag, 11.8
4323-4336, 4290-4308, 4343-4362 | -0.13 mag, 12.1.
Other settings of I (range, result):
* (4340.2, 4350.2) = 12.5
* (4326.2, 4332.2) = 13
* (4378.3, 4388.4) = 11.6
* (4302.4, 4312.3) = 8.42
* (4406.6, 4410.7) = 12.4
